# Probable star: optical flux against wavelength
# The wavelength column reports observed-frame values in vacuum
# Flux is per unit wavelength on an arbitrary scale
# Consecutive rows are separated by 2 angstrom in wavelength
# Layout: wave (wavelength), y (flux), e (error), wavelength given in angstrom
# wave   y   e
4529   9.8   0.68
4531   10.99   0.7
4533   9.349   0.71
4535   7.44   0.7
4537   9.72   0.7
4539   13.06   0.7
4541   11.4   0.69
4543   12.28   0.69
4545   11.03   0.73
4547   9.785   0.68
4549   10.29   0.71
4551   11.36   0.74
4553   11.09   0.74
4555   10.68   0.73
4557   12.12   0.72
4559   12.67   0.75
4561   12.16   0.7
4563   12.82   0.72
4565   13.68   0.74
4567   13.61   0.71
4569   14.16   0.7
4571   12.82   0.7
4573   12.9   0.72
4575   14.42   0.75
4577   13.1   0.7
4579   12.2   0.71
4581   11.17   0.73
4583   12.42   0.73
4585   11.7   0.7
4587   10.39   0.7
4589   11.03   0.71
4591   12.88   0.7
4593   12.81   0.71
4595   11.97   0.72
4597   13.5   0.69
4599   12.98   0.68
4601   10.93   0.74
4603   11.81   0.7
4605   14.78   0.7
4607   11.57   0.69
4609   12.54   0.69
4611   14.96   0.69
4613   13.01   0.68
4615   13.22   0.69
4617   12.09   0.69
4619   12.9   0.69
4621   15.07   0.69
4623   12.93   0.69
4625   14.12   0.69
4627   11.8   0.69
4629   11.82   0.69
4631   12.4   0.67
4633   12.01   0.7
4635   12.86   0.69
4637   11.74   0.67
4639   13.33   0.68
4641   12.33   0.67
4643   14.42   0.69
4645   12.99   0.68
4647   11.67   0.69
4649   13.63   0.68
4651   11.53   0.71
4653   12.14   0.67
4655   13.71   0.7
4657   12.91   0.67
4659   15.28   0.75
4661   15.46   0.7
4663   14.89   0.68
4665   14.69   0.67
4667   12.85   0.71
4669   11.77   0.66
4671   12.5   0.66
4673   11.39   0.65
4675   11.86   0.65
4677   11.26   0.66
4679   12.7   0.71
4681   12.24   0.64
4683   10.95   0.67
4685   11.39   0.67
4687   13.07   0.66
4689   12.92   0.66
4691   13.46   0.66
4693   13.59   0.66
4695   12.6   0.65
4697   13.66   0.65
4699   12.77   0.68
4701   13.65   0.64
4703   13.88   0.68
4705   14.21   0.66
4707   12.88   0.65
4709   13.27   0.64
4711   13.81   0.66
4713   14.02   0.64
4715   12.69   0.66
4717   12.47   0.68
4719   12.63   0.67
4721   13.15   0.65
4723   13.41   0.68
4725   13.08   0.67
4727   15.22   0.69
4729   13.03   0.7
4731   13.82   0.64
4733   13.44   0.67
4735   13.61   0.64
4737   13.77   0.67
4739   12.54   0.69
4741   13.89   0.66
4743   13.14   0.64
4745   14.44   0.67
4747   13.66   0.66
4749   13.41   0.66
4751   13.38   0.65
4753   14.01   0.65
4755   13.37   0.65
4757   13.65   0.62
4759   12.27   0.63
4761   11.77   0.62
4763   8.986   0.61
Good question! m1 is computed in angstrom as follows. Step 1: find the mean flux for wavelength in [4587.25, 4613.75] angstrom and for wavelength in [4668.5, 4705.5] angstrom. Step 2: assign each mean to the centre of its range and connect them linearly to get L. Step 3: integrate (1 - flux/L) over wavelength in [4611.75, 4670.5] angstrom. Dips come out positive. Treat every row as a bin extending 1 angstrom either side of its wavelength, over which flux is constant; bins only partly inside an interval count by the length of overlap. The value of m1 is -2.2 angstrom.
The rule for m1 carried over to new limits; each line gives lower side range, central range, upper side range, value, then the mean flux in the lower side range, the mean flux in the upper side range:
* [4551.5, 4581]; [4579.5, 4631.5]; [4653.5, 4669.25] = 2.56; 12.7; 14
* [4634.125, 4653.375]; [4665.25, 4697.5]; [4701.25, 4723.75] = 1.51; 12.7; 13.3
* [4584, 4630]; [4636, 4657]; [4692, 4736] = 0.27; 12.6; 13.4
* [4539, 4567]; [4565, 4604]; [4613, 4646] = -0.89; 11.8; 12.9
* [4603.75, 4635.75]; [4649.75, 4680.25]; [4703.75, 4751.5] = 0.45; 13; 13.5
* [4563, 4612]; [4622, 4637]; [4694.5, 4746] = 0.48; 12.7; 13.4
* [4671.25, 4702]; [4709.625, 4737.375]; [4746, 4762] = -1.19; 12.5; 13.2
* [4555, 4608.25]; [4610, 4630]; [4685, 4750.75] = -0.67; 12.5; 13.4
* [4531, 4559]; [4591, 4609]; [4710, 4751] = -1.49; 10.8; 13.5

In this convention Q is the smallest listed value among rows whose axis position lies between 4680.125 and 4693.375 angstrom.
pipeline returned 10.95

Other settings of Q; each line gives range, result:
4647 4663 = 11.53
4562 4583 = 11.17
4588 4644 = 10.93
